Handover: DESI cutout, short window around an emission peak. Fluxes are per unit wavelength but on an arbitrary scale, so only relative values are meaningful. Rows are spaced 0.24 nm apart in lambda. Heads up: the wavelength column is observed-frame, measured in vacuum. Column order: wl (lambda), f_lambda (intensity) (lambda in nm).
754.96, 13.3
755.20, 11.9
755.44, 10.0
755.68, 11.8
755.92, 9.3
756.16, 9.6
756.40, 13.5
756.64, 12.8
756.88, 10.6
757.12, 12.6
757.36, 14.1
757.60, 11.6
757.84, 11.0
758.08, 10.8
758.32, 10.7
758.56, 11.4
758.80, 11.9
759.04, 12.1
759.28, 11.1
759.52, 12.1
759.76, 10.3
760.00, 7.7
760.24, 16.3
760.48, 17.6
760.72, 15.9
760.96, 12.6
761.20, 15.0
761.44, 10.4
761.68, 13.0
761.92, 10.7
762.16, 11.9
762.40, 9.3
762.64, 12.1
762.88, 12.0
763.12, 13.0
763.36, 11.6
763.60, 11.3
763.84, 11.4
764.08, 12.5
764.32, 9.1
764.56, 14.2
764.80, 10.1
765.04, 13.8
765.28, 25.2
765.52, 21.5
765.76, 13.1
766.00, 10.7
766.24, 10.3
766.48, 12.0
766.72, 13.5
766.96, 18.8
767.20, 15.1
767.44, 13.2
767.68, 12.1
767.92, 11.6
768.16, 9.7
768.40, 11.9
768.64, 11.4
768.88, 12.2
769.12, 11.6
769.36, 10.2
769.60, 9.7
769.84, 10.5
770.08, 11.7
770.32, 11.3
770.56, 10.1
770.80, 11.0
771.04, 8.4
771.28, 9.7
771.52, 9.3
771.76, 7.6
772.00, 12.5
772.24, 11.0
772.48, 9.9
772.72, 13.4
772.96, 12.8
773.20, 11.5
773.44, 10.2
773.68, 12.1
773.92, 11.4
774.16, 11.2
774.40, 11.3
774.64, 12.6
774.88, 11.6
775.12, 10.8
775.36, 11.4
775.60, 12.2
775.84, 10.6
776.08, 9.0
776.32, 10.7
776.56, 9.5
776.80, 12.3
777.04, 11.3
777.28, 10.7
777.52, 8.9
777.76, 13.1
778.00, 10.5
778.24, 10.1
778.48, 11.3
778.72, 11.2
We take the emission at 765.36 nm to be [S II] 6716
